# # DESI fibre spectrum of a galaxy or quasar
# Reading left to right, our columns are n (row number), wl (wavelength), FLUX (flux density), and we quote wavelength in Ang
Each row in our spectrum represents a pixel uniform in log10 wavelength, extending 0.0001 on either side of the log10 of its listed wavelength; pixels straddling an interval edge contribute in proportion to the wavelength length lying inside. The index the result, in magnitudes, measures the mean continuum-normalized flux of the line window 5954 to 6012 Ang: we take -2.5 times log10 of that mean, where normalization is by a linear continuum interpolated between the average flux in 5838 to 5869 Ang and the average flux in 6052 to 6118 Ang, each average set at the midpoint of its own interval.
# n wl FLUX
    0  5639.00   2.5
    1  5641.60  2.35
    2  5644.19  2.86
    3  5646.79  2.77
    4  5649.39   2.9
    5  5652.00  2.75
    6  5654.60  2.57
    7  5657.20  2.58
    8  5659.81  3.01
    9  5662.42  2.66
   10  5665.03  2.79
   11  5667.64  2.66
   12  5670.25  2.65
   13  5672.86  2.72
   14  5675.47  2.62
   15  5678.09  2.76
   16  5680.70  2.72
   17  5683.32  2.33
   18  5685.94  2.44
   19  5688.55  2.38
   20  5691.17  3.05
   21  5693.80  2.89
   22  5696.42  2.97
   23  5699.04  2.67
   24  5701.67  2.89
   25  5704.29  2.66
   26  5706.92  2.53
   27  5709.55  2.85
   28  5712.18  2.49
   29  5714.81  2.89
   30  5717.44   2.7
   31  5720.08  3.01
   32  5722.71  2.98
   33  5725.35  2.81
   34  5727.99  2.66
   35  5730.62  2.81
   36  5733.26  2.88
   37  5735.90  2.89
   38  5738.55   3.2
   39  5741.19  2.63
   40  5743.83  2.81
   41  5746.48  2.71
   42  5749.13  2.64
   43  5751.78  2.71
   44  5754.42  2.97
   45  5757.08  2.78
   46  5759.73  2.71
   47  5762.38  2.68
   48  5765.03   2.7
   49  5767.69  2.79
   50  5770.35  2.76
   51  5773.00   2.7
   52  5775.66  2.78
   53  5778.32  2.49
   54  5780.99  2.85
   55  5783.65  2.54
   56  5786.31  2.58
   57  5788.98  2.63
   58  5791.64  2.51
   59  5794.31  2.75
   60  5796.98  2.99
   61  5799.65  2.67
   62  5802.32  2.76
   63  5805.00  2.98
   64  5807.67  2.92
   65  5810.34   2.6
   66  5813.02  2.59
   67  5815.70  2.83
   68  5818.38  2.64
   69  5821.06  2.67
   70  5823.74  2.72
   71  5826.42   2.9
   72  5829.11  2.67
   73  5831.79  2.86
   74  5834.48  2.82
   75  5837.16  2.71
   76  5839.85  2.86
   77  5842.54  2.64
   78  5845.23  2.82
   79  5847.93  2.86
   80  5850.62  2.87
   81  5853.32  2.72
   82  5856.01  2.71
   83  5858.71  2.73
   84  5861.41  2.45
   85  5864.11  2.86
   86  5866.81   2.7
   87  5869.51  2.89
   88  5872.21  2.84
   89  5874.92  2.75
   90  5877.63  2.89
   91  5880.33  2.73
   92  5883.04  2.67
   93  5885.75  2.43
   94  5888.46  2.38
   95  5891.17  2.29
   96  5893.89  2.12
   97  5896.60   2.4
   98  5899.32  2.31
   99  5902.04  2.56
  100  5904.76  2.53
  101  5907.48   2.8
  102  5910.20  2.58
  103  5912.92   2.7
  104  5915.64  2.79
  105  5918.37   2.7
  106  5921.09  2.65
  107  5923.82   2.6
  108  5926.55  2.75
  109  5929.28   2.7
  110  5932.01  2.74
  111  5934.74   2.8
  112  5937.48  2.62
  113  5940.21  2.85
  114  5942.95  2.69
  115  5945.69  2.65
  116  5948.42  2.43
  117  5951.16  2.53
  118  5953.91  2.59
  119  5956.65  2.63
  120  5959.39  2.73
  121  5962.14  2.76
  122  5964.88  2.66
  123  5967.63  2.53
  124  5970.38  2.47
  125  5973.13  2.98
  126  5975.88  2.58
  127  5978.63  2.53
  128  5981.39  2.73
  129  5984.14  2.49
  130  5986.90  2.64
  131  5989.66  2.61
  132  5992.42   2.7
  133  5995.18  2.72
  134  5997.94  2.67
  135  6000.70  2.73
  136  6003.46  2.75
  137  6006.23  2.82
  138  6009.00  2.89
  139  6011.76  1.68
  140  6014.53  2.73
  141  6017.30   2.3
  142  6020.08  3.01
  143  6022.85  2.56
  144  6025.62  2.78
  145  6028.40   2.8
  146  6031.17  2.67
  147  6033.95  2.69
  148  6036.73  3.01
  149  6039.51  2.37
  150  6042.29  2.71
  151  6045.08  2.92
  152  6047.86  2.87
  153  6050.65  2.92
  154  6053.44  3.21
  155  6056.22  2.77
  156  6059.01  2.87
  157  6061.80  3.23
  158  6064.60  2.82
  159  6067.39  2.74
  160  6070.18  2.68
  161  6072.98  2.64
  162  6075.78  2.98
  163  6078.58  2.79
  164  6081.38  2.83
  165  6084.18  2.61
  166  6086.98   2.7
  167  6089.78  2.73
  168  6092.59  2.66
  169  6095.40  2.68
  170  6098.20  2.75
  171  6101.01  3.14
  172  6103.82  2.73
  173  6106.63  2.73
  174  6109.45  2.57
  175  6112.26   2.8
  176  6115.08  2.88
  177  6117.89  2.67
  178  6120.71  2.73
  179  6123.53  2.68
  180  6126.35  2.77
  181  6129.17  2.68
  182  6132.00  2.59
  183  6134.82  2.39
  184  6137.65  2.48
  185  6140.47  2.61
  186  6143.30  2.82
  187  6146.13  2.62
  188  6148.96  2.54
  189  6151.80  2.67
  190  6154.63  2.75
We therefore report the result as 0.05 mag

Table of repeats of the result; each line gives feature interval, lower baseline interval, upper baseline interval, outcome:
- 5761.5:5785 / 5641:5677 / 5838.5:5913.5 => -0.01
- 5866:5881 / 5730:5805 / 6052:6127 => -0.02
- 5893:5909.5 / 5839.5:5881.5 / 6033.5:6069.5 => 0.13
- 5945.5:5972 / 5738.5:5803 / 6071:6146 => 0.05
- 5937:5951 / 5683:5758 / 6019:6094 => 0.06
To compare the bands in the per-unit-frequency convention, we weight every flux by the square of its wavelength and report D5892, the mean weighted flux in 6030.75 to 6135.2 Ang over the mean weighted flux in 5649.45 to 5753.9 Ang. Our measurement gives 1.15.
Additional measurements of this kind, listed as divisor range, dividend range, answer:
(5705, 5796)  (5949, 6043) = 1.05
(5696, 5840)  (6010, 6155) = 1.10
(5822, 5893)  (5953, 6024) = 1.01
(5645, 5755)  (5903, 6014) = 1.05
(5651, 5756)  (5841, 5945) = 1.03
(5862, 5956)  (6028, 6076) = 1.13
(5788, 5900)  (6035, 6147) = 1.11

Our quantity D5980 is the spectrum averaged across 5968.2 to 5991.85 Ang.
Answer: 2.63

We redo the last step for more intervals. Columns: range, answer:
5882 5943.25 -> 2.59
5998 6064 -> 2.75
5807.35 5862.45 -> 2.74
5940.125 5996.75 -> 2.64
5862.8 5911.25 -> 2.6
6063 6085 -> 2.77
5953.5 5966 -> 2.68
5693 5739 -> 2.81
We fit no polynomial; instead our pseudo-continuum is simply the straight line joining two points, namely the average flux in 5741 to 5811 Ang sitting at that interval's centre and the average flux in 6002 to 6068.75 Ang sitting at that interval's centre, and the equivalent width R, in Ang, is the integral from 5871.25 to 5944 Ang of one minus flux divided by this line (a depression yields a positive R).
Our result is 3.2 Ang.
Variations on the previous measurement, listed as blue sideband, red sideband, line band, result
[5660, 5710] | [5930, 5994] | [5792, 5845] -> -1.73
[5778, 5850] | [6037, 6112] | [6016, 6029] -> 0.47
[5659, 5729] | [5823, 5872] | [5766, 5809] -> 0.36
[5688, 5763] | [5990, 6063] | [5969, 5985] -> 0.68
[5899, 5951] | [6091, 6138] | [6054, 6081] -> -1.53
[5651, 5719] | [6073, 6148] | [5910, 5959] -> 0.70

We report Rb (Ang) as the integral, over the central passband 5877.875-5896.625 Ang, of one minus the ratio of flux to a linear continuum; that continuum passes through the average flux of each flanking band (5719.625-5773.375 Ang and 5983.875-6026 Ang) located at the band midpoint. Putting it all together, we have 1.7 Ang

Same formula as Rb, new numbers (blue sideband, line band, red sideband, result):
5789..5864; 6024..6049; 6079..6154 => -0.40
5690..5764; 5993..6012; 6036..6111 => 0.90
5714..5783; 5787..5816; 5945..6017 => 0.07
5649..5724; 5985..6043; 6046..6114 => 2.90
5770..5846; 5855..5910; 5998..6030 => 2.02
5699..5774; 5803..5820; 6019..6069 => 0.20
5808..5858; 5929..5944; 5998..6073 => 0.07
